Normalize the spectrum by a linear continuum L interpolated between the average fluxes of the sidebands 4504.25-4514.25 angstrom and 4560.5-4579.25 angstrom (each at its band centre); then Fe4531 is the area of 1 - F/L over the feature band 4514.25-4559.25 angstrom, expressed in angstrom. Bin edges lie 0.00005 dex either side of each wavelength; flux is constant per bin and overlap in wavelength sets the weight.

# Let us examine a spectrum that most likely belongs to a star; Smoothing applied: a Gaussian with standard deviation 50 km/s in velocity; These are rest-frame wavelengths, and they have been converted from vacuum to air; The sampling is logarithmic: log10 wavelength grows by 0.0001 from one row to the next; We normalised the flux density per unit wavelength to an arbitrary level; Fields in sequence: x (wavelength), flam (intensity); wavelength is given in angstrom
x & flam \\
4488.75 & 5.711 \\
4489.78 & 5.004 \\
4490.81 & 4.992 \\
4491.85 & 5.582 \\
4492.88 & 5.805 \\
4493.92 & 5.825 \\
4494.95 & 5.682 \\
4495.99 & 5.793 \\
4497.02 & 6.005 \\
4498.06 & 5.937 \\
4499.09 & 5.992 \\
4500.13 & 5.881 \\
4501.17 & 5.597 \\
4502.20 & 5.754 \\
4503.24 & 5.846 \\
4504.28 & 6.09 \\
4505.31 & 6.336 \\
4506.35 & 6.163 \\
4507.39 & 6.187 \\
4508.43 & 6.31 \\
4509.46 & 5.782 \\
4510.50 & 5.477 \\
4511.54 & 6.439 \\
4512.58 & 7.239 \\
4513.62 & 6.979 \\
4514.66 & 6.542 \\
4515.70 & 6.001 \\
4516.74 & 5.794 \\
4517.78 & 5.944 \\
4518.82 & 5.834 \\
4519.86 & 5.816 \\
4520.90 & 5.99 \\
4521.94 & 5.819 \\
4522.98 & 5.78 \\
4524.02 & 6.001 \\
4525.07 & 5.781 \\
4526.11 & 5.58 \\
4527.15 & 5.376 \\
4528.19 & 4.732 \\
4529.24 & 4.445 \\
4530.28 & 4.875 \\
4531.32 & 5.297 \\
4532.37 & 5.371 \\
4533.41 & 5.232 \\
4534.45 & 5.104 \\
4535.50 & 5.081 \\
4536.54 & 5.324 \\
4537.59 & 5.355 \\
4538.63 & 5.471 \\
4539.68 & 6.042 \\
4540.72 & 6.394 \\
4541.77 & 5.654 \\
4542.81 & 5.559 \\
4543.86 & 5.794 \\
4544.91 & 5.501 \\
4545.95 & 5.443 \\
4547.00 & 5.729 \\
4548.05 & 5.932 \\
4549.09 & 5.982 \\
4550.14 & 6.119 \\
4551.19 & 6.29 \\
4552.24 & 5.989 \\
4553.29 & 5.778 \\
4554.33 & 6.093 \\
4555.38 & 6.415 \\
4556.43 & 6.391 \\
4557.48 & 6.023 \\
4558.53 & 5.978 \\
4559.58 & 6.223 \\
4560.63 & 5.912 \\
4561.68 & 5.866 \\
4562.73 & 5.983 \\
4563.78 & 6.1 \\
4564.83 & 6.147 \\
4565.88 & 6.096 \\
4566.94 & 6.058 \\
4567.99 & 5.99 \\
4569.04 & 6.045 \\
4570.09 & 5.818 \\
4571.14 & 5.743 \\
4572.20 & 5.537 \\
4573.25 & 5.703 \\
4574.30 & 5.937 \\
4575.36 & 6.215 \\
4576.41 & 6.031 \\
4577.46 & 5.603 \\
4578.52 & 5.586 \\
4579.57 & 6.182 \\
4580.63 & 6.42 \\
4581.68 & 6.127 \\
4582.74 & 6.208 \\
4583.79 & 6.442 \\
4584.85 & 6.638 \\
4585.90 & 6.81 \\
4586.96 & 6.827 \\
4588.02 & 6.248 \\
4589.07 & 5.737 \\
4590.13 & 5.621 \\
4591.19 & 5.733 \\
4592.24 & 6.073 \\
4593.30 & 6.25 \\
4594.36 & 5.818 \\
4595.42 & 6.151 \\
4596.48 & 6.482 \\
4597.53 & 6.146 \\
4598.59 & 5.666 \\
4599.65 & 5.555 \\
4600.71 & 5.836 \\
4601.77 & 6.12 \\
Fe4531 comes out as 3.1 angstrom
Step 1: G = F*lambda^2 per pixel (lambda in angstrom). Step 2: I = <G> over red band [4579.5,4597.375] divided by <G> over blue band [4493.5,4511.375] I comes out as 1.1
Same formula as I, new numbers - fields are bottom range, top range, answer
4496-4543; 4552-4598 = 1.08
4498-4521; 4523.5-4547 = 0.90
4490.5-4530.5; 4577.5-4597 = 1.09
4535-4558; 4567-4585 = 1.04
